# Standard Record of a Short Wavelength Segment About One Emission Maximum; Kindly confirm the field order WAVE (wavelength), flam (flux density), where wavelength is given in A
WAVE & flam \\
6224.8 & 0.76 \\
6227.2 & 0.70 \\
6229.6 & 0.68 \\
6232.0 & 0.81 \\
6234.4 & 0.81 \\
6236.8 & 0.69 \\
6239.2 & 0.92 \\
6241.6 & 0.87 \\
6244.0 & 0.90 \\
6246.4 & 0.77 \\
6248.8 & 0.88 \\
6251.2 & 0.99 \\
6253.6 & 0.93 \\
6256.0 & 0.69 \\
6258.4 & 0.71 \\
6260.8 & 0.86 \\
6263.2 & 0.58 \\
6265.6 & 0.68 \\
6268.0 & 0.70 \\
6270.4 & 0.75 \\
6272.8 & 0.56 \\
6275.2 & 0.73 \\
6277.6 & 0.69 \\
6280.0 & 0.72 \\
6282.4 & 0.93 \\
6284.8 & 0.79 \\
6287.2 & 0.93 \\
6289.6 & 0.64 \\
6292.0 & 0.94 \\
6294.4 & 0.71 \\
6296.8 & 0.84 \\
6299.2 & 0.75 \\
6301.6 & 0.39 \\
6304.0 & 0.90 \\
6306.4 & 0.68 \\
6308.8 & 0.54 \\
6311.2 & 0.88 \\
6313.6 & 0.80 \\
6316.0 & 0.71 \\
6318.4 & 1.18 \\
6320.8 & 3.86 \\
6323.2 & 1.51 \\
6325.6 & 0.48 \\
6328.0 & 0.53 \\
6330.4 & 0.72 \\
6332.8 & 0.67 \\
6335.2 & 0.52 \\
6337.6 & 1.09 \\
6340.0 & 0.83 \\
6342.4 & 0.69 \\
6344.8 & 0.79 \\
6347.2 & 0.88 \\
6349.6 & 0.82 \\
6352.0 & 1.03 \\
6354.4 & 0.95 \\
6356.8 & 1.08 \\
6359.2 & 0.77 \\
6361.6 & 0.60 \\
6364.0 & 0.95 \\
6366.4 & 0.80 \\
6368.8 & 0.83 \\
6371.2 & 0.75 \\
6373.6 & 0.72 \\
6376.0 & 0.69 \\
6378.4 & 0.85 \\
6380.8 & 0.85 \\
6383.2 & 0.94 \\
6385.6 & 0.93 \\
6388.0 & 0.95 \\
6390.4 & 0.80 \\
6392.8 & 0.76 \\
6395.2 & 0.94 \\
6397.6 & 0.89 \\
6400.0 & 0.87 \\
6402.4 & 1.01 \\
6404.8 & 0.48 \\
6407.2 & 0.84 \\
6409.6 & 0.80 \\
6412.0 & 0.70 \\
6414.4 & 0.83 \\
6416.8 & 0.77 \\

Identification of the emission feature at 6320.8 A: H-gamma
